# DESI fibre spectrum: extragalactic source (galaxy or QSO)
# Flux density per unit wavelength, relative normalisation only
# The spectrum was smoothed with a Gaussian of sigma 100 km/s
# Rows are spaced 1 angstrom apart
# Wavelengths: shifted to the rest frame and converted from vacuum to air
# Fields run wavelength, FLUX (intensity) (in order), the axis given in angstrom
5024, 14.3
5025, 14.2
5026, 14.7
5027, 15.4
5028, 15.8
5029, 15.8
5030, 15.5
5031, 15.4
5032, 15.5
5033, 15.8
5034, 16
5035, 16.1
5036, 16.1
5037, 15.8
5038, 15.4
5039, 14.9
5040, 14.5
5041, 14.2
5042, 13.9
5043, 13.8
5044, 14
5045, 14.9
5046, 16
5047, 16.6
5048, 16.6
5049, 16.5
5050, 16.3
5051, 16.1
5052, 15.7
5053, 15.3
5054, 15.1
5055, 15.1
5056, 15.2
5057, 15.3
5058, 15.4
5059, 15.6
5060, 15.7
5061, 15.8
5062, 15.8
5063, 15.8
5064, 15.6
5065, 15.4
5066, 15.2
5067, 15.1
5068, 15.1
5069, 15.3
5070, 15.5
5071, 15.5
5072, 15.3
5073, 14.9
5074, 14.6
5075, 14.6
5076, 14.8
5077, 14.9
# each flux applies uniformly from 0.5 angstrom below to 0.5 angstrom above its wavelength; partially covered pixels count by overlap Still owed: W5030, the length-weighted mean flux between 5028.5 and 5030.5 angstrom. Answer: 15.7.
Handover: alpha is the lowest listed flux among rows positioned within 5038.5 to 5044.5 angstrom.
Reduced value 13.8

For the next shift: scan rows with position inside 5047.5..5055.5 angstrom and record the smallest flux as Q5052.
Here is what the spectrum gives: 15.1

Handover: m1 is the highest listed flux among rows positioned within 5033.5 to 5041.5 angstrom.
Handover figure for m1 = 16.1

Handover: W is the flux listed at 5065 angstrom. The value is 15.4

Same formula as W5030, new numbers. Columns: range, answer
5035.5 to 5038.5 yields 15.8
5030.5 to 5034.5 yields 15.7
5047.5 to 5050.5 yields 16.5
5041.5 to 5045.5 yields 14.2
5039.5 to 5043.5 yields 14.1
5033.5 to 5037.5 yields 16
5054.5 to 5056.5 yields 15.1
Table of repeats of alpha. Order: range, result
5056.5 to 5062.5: 15.3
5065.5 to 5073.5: 14.9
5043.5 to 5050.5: 14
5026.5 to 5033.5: 15.4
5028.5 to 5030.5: 15.5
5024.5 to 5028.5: 14.2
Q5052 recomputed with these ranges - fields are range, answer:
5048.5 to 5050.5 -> 16.3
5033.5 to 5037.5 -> 15.8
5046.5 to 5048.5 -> 16.6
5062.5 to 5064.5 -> 15.6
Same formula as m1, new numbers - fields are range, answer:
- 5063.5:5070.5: 15.6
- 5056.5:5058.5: 15.4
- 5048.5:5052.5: 16.5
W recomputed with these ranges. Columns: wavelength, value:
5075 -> 14.6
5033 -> 15.8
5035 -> 16.1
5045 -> 14.9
